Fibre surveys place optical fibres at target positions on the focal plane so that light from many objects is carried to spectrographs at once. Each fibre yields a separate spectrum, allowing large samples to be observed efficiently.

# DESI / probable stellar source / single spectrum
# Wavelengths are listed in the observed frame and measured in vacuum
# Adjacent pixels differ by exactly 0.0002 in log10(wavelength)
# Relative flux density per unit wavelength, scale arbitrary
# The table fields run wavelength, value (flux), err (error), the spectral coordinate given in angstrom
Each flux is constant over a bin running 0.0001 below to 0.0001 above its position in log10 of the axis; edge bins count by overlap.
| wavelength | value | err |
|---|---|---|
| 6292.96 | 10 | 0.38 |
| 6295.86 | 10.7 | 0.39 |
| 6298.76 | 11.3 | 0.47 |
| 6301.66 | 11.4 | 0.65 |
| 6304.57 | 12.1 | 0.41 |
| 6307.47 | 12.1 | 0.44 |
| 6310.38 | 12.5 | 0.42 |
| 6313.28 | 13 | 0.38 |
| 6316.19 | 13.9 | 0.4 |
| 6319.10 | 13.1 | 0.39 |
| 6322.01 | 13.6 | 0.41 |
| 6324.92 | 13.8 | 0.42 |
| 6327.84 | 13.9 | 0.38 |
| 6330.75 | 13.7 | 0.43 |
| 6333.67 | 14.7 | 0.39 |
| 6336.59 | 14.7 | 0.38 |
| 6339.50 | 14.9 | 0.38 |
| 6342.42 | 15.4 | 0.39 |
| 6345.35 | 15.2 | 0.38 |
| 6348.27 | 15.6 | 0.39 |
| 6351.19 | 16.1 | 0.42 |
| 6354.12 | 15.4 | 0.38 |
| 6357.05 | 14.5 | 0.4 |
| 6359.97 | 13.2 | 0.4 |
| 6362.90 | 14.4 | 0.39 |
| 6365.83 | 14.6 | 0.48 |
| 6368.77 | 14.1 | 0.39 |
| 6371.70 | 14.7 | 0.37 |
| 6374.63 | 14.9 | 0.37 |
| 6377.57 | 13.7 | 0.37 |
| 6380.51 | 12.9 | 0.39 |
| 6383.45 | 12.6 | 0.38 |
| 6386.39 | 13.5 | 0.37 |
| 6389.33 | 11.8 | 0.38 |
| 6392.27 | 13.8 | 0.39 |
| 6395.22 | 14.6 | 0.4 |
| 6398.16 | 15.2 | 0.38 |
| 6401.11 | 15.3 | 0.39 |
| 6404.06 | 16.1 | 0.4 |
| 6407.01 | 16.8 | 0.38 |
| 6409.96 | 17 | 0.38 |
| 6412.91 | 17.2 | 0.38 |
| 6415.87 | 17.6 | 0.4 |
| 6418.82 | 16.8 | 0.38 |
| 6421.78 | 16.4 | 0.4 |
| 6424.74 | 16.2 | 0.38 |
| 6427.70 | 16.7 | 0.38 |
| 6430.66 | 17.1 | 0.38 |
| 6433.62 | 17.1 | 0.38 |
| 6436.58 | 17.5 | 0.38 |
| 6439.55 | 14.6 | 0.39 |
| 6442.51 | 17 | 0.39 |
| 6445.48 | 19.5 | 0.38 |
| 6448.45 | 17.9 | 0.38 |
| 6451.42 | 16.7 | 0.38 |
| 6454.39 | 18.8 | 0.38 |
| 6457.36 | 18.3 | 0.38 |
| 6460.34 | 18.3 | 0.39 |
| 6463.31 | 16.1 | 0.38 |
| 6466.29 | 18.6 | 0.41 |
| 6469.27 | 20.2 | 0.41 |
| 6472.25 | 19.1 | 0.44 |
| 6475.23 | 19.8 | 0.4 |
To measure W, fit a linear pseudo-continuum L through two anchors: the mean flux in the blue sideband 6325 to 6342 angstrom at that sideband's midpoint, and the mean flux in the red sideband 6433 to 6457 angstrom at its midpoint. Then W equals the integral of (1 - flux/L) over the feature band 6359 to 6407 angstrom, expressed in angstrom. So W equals 4.8 angstrom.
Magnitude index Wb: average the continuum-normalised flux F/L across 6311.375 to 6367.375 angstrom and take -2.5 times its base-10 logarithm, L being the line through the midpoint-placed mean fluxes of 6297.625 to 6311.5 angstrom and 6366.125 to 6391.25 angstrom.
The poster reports -0.14 mag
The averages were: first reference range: 11.9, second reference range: 13.6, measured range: 14.4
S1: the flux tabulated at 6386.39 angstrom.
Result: 13.5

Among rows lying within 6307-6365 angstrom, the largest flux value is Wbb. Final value 16.1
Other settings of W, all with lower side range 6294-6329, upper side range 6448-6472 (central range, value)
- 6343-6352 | -1.1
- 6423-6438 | 0.1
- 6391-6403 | 0.8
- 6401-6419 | -0.5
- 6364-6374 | 0.2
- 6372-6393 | 2.6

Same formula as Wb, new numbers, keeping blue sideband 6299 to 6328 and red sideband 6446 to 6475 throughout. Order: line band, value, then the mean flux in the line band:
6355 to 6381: 0.05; 14.2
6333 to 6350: -0.09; 15.1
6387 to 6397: 0.17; 13.5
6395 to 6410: 0.02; 15.8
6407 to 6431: -0.01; 16.9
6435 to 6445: 0.06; 16.7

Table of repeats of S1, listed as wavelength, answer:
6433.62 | 17.1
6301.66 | 11.4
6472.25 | 19.1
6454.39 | 18.8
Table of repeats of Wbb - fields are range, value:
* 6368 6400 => 15.2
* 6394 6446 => 19.5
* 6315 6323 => 13.9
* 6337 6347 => 15.4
